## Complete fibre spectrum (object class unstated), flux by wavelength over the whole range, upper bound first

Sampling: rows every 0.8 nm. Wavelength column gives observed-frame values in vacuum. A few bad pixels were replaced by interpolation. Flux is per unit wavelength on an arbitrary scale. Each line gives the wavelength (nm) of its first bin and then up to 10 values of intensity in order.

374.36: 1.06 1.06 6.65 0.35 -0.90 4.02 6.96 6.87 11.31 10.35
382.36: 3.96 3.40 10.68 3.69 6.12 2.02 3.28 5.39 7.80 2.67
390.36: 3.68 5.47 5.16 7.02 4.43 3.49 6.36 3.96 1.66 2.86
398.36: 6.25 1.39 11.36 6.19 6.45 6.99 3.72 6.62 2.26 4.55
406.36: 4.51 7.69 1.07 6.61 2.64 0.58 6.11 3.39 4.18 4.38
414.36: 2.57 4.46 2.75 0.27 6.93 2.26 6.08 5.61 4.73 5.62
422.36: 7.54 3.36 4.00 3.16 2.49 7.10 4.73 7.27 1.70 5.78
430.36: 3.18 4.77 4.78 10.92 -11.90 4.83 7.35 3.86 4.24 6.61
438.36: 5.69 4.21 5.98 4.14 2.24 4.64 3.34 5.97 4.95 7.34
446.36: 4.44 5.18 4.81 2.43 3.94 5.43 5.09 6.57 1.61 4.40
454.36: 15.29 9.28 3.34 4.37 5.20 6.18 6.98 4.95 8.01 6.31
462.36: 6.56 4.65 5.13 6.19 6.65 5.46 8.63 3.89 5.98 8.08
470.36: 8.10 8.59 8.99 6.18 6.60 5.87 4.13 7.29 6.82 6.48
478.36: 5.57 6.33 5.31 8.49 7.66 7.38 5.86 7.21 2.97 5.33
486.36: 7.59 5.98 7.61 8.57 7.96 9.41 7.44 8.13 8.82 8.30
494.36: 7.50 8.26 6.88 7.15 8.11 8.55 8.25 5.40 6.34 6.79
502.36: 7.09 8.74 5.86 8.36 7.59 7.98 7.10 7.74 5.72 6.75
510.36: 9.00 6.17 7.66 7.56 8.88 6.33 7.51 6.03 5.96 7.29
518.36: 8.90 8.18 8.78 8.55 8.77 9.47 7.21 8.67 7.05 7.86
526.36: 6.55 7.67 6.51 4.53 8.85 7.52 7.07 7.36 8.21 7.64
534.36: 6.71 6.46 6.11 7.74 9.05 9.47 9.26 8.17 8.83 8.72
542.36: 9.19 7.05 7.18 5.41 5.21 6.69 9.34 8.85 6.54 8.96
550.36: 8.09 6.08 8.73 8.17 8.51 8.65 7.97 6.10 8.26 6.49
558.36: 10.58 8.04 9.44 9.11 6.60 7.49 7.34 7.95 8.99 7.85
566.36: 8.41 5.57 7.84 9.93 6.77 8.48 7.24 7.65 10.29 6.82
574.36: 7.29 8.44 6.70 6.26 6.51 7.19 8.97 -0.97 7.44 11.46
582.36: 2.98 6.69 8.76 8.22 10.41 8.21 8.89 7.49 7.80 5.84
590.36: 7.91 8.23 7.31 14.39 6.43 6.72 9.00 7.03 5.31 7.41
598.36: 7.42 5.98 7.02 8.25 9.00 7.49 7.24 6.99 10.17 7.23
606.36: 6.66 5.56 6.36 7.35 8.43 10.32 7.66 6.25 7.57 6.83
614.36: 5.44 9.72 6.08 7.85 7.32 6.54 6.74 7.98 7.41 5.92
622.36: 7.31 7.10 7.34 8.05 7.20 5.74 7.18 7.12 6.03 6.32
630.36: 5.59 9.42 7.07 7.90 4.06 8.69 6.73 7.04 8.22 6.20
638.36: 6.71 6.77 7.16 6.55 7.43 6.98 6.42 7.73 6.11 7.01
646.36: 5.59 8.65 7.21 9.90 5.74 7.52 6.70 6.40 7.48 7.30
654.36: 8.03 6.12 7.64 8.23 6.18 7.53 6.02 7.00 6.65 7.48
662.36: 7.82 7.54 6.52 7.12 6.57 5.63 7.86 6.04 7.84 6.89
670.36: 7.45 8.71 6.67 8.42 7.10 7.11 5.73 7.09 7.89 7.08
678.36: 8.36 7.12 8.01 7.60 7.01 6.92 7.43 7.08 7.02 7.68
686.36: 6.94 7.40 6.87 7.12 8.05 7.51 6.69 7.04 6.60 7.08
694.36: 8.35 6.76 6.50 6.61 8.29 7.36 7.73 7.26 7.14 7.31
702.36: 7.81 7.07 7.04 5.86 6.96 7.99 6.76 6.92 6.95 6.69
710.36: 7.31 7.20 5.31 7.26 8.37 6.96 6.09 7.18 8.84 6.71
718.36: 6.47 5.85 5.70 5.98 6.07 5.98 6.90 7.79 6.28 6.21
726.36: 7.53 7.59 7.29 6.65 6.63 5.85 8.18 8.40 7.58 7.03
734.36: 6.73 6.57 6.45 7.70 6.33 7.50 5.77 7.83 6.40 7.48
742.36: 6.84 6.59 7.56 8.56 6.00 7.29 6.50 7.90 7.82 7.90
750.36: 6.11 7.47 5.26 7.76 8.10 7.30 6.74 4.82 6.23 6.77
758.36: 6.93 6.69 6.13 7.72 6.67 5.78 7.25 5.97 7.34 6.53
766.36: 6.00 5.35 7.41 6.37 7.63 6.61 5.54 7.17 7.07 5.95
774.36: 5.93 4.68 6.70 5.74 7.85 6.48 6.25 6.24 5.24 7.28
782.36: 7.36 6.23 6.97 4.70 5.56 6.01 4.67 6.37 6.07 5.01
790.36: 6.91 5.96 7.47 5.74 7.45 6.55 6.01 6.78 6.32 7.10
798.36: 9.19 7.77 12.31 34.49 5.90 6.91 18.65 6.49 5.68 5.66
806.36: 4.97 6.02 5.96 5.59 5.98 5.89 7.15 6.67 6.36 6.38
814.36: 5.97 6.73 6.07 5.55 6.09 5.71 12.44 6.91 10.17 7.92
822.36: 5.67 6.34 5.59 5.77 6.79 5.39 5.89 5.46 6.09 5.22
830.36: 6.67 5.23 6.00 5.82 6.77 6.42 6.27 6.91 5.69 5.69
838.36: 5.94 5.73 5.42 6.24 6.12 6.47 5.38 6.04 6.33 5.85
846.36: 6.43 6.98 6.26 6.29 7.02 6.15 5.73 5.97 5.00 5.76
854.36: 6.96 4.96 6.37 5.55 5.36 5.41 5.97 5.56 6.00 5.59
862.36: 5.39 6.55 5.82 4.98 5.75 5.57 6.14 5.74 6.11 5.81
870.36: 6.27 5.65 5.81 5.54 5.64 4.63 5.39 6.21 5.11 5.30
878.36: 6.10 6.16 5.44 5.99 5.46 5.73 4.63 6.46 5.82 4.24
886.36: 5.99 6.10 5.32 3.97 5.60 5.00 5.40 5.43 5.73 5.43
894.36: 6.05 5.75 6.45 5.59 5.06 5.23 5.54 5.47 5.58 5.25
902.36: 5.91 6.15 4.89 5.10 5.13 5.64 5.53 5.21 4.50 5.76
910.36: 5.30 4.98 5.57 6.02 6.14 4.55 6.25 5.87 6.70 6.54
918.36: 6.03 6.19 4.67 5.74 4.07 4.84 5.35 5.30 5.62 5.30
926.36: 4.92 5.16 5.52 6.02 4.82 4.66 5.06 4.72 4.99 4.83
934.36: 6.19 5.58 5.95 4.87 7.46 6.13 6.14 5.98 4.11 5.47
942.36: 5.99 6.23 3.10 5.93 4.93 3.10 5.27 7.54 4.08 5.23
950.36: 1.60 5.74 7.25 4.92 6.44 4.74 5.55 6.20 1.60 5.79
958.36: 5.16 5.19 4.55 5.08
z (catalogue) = 0.219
